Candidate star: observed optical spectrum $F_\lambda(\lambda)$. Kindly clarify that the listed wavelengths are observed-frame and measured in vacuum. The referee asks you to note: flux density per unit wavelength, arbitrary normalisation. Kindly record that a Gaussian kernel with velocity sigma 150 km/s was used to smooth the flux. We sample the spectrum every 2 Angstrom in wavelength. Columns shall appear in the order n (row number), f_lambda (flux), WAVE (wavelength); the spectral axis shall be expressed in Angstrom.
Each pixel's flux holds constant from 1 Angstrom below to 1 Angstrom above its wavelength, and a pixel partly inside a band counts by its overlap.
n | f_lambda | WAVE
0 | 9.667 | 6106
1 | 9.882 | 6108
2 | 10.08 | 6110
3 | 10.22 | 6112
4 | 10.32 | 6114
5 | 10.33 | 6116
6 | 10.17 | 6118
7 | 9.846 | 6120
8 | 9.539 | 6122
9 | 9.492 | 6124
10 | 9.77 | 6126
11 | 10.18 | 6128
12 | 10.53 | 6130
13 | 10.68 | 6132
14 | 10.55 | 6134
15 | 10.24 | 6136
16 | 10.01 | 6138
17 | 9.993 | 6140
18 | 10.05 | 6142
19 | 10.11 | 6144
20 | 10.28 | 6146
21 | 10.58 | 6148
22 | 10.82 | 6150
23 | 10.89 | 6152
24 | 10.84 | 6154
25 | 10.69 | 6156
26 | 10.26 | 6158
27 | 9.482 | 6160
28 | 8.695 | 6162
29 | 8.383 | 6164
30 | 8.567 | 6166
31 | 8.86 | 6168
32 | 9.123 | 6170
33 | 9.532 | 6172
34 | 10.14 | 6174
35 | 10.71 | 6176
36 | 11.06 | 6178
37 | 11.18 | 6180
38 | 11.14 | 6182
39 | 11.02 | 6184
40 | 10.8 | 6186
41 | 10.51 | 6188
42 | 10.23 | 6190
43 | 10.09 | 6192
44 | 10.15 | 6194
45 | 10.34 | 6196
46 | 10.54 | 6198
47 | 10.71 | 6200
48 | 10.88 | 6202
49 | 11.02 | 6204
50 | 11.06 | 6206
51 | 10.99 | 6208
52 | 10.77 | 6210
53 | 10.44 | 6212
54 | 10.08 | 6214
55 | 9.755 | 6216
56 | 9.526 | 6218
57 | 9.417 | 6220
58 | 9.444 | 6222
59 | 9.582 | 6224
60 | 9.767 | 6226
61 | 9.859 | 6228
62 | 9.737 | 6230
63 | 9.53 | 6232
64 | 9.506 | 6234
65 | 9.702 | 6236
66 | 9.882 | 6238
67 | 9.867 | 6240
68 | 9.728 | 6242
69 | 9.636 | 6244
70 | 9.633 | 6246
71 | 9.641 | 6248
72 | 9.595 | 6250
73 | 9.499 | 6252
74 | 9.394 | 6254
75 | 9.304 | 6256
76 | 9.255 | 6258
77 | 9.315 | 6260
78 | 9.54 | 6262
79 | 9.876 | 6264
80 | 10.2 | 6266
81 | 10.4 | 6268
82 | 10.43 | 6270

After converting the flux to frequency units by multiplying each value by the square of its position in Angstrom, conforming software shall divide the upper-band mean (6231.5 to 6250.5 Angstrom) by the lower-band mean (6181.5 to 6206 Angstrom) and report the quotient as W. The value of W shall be 0.92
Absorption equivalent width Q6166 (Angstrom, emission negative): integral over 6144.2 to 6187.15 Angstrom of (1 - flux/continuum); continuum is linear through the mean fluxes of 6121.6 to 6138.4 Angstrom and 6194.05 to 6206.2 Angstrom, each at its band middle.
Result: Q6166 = 1.1 Angstrom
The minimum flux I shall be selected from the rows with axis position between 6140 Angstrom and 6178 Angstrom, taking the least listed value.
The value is 8.383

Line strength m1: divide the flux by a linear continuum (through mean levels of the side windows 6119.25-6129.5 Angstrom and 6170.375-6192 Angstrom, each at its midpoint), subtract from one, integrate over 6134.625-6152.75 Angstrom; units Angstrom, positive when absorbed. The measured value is -0.5 Angstrom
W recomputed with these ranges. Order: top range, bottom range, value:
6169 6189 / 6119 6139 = 1.06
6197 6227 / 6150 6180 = 1.05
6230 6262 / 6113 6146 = 0.98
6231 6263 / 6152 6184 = 0.98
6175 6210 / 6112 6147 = 1.08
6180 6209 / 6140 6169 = 1.09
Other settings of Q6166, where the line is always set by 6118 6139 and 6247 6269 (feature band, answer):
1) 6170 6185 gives -1.00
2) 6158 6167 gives 0.92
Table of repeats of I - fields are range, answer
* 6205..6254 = 9.394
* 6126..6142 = 9.77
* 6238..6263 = 9.255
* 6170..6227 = 9.123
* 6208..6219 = 9.526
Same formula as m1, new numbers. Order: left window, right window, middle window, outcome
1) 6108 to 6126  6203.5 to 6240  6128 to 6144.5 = -0.5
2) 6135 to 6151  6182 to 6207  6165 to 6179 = 1.0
